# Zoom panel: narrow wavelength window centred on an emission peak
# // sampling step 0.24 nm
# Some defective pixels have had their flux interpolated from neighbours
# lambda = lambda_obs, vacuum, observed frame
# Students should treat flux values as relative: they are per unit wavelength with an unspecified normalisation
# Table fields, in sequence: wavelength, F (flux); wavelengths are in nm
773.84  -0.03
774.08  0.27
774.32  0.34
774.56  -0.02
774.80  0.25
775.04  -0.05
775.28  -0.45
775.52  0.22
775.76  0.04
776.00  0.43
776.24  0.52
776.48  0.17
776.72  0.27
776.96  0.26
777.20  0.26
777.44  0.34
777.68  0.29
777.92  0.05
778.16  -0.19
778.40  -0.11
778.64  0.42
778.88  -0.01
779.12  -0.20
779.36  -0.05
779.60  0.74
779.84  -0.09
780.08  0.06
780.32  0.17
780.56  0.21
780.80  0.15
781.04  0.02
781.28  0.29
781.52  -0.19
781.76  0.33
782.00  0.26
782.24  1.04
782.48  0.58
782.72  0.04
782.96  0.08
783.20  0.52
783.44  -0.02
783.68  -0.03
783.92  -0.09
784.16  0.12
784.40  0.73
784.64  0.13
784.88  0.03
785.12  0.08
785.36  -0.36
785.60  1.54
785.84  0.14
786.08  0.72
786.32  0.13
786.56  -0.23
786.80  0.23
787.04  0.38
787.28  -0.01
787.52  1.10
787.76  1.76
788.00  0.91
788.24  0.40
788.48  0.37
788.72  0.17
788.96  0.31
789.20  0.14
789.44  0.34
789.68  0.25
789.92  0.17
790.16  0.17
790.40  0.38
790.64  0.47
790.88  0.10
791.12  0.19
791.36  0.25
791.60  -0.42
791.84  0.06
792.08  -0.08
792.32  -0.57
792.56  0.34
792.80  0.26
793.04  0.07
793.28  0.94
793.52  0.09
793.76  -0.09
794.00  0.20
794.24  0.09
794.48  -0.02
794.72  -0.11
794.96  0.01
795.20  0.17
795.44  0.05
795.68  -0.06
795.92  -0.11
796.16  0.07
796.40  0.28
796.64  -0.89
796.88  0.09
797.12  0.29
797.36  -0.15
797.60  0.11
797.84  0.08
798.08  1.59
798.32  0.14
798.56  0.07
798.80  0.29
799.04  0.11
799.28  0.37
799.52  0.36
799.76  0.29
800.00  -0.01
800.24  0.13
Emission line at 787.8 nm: [O II] 3727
